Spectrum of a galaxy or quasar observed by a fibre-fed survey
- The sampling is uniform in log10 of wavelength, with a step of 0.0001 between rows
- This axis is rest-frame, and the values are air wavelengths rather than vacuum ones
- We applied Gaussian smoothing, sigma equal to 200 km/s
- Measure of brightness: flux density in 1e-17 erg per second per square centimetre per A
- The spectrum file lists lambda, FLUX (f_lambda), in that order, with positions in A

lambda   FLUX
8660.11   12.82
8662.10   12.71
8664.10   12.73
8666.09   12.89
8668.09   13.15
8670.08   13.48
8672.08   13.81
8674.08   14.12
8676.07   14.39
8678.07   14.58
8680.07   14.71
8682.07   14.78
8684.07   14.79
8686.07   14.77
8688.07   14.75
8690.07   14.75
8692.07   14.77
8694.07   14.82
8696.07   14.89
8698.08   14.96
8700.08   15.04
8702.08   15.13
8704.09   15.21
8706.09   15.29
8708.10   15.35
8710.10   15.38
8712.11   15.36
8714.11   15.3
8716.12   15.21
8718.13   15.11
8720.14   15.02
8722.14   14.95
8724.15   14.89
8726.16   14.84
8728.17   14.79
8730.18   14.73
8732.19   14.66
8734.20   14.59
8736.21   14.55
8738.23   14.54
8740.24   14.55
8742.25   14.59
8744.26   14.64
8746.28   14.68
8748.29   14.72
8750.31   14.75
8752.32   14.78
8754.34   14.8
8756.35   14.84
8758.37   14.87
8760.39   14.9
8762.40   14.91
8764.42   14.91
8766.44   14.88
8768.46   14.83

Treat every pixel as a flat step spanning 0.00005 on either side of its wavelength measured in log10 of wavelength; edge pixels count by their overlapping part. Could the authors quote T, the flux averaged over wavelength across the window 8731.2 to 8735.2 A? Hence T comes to 14.6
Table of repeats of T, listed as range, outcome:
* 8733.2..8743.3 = 14.6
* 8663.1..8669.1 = 12.9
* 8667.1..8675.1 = 13.7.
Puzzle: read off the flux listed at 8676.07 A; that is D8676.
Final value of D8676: 14.39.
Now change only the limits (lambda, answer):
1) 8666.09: 12.89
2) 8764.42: 14.91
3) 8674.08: 14.12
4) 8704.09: 15.21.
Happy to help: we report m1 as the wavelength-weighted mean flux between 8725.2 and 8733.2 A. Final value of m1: 14.8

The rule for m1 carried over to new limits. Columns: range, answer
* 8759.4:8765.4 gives 14.9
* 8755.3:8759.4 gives 14.9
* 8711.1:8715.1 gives 15.3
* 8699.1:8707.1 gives 15.2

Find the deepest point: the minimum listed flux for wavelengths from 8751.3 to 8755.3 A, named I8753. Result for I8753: 14.78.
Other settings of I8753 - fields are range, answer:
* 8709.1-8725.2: 14.89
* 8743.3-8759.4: 14.64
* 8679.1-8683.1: 14.71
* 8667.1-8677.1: 13.15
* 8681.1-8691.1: 14.75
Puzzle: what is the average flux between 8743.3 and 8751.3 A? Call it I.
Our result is 14.7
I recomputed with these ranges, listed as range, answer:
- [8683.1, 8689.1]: 14.8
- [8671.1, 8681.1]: 14.3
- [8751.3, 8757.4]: 14.8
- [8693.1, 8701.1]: 14.9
